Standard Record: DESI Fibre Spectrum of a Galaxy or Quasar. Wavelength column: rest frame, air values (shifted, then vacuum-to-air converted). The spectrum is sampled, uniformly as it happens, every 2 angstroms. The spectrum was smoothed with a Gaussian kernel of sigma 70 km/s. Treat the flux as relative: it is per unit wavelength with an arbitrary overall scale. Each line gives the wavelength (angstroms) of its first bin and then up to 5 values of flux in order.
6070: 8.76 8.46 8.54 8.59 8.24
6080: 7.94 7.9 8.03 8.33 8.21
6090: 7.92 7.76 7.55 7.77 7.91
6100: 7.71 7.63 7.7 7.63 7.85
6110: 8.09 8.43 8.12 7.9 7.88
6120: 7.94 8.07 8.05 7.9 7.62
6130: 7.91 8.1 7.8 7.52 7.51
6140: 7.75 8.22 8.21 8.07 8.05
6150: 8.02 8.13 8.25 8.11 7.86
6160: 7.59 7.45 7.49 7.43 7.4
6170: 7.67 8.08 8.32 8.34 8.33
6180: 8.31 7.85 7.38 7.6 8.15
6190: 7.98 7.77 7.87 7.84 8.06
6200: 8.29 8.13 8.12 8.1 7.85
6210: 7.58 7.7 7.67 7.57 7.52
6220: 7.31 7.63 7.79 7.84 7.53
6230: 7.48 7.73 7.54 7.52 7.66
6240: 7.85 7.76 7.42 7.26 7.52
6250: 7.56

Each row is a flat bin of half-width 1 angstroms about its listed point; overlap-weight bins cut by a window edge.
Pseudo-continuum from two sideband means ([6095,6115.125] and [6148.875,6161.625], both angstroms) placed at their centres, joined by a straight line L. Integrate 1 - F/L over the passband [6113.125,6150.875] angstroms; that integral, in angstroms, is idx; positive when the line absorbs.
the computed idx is 0.0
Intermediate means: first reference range 7.88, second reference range 7.97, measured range 7.93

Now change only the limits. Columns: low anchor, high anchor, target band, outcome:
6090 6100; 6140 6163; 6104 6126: -0.4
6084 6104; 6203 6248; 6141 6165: -0.6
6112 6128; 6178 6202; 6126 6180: 0.4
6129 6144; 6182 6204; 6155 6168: 0.4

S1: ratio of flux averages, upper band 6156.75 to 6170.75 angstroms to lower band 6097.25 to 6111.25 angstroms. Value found 1.0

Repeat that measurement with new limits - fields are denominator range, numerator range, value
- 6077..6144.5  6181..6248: 0.98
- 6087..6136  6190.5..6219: 1.00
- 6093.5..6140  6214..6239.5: 0.97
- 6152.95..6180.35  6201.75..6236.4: 0.97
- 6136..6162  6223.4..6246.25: 0.96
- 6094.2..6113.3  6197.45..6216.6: 1.01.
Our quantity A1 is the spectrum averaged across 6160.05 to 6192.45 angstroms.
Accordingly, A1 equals 7.84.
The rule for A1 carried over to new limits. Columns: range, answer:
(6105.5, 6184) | 7.92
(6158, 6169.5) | 7.51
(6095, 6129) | 7.89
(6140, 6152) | 8.08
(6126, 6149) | 7.89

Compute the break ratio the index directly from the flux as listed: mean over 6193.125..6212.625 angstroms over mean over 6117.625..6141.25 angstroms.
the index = 1.02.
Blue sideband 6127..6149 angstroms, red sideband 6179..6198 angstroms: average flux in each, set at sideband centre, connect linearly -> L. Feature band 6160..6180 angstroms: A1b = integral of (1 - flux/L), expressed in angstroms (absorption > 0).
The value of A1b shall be 0.08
